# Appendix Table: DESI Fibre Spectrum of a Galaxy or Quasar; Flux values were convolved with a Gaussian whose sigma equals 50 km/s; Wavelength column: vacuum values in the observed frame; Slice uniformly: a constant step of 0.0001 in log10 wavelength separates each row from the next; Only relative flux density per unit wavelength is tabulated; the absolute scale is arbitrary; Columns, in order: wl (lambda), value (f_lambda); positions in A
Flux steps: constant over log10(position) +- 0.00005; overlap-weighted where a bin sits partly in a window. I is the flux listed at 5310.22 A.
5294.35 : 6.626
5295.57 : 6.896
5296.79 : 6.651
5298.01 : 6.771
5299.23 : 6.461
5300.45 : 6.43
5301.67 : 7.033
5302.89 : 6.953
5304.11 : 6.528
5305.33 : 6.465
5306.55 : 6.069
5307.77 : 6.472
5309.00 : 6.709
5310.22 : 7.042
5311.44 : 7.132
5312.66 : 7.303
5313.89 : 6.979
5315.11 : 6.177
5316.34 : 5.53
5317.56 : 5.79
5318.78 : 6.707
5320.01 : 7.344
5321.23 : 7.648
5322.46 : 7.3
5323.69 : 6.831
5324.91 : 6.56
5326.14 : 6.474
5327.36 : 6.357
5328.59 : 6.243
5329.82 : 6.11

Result 7.042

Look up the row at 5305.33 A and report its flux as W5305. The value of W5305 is 6.465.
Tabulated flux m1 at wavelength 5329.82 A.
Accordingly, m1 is 6.11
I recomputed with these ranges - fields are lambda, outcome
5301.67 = 7.033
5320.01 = 7.344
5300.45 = 6.43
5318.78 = 6.707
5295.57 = 6.896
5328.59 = 6.243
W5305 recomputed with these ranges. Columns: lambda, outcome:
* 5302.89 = 6.953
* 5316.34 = 5.53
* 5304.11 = 6.528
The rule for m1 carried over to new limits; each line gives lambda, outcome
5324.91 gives 6.56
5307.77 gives 6.472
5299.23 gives 6.461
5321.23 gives 7.648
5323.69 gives 6.831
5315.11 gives 6.177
